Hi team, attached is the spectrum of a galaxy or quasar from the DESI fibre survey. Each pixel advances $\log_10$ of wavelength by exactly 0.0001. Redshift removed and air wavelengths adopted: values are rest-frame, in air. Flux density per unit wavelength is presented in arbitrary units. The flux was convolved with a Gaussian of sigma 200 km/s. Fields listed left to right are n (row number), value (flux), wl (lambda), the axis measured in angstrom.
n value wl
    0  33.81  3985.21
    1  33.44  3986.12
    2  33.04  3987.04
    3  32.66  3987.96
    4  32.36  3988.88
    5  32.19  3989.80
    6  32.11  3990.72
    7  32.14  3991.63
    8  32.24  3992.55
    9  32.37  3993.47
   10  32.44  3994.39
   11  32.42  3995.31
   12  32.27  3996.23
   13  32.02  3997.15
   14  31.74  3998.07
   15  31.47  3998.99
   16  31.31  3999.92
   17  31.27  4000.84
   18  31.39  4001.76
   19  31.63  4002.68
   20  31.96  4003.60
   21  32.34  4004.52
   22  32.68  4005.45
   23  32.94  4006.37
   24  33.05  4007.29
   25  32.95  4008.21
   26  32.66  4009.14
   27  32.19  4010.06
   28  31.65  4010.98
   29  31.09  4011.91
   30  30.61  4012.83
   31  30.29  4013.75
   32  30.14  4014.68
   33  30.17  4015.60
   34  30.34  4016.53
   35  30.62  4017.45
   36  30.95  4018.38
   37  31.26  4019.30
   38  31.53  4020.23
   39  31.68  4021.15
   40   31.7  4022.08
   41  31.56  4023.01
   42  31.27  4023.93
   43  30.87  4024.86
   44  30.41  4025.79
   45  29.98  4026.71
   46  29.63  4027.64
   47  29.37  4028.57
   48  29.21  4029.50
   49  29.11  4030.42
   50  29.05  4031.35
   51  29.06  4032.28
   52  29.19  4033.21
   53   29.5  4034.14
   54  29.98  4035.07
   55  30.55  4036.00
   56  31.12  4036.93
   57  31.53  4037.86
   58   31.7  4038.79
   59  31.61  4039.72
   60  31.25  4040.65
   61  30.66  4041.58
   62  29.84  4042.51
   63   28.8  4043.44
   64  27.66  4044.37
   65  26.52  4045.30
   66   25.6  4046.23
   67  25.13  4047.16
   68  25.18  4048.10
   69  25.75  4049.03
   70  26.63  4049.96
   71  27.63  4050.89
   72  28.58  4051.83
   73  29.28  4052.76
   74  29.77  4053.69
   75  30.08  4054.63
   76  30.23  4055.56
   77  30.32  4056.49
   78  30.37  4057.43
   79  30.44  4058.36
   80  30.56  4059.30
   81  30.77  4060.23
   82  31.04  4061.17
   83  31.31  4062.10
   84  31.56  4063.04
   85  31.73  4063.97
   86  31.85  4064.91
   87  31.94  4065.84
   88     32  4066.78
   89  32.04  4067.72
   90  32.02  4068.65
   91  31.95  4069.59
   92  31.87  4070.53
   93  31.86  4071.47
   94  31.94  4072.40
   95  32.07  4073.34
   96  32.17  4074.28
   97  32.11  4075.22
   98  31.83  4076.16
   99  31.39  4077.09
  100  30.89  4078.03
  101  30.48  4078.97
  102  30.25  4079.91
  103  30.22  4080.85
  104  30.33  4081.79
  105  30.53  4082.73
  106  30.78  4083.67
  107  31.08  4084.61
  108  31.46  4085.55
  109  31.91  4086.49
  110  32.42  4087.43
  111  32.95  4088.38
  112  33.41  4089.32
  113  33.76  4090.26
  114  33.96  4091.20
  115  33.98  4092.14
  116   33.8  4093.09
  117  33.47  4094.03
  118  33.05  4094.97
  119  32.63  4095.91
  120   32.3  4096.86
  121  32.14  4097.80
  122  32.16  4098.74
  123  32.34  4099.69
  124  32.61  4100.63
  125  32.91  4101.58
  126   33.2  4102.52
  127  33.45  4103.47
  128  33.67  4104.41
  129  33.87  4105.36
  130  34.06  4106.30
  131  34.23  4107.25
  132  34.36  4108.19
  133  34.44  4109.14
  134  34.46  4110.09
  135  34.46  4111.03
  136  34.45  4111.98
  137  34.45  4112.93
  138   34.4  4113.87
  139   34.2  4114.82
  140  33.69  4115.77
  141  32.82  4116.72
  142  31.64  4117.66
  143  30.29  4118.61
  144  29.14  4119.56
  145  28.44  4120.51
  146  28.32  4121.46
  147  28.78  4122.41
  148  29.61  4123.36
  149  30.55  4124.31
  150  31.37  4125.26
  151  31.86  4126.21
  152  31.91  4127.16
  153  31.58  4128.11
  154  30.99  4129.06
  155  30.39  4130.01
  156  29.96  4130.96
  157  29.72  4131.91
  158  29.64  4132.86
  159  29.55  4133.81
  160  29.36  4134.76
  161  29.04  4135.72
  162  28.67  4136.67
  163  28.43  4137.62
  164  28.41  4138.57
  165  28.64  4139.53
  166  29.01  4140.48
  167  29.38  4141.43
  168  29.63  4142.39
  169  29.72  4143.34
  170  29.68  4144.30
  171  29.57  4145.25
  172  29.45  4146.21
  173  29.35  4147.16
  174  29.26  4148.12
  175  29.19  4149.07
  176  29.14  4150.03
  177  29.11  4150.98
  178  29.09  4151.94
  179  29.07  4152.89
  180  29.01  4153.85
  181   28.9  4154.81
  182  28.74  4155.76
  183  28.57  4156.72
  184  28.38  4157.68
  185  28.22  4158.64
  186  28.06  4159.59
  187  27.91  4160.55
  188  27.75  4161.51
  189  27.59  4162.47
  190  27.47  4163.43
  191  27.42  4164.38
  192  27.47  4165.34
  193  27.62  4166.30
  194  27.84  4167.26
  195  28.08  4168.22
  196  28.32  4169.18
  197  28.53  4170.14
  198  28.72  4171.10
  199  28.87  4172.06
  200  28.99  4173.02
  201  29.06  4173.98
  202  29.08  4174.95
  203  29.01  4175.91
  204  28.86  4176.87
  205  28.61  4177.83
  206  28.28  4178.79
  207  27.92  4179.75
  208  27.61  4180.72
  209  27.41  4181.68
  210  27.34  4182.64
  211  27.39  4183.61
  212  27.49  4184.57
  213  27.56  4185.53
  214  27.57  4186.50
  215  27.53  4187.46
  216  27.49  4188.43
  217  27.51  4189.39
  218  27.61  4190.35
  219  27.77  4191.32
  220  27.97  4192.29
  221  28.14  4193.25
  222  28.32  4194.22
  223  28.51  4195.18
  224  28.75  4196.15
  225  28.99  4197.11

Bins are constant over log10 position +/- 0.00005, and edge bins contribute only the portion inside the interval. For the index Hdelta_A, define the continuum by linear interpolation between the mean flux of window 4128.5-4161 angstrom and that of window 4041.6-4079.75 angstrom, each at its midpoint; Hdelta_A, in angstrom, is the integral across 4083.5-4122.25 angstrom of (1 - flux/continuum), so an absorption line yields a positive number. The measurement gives -4.13 angstrom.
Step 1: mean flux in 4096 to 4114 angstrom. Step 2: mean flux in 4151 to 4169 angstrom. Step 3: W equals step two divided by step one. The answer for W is 0.84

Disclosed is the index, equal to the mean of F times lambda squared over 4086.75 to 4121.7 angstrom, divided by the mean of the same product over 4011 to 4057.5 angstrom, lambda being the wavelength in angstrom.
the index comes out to 1.15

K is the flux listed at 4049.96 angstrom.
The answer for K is 26.63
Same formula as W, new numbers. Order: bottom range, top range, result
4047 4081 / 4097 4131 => 1.06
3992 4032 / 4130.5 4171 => 0.92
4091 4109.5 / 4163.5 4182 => 0.85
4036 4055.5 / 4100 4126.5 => 1.13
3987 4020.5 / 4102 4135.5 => 1.00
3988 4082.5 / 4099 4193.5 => 0.97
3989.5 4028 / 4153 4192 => 0.89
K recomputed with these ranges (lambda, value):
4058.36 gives 30.44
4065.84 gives 31.94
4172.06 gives 28.87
